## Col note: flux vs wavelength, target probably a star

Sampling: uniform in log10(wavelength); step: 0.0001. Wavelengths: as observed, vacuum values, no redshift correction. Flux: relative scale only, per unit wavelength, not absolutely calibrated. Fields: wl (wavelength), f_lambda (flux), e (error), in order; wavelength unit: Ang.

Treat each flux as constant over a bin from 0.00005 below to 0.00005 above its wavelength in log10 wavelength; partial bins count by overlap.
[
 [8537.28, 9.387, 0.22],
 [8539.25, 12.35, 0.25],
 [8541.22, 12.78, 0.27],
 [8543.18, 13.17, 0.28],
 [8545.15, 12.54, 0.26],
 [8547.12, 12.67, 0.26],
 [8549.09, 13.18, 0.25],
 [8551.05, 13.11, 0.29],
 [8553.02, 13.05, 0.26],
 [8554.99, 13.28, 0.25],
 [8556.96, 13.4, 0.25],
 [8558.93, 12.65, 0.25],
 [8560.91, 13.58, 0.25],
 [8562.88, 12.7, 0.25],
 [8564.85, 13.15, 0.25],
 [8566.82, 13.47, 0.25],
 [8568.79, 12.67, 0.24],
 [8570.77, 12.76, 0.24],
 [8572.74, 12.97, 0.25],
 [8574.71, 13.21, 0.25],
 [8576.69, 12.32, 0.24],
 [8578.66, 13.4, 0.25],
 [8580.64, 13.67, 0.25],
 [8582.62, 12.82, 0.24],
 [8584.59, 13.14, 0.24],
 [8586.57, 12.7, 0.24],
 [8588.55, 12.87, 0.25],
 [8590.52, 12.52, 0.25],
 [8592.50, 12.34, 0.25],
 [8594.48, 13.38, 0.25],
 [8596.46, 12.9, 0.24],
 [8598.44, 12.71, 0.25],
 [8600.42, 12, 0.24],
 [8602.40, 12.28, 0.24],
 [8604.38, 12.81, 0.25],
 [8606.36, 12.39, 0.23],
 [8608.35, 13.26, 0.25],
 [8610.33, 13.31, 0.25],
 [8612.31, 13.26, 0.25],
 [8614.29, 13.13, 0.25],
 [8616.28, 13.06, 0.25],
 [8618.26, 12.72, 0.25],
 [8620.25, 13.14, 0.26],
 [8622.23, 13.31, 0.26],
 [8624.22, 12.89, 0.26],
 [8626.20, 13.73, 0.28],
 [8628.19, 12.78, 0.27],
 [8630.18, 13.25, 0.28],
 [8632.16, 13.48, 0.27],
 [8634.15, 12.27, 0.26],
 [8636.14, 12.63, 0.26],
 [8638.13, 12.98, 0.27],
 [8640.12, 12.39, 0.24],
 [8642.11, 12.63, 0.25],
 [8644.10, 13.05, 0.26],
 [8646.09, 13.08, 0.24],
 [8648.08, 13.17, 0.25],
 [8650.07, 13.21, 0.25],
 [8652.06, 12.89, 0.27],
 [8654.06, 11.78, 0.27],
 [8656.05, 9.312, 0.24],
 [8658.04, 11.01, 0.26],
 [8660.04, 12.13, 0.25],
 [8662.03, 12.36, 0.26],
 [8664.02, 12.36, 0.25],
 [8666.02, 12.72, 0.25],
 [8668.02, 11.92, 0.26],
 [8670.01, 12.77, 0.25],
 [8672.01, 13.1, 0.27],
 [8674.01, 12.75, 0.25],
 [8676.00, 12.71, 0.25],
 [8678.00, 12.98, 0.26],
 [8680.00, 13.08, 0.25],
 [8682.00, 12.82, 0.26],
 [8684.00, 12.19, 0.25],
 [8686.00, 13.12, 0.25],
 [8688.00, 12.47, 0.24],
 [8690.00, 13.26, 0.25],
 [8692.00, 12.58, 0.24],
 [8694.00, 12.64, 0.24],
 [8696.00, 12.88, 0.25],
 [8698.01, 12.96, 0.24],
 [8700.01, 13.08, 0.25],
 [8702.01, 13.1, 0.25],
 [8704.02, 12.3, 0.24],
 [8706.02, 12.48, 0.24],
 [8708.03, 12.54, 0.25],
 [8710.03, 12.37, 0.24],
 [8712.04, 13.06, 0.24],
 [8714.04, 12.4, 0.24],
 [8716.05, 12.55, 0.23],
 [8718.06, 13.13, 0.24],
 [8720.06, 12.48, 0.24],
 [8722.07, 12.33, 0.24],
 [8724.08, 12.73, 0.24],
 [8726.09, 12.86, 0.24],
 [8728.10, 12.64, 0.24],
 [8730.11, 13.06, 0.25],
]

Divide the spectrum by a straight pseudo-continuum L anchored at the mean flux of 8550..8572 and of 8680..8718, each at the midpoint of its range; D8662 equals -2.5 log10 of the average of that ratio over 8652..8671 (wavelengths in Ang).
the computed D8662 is 0.08 mag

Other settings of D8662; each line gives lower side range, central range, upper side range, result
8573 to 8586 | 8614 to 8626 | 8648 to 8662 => -0.06 mag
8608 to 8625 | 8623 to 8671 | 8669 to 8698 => 0.04 mag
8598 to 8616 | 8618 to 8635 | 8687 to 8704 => -0.02 mag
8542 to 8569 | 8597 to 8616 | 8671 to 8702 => 0.01 mag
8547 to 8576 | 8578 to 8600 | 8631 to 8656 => 0.00 mag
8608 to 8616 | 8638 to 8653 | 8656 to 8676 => -0.03 mag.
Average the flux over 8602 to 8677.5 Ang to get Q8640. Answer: 12.7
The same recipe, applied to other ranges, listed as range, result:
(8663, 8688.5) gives 12.7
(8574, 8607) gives 12.8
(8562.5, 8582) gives 13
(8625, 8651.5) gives 13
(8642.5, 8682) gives 12.5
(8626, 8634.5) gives 13.1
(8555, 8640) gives 12.9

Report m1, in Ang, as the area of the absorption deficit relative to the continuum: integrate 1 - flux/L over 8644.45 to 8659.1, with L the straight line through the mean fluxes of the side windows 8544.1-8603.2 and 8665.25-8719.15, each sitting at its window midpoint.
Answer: 0.8 Ang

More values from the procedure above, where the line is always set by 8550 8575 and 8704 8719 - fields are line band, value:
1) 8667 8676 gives 0.1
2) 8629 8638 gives 0.0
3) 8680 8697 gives -0.1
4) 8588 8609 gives 0.5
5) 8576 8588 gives 0.0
